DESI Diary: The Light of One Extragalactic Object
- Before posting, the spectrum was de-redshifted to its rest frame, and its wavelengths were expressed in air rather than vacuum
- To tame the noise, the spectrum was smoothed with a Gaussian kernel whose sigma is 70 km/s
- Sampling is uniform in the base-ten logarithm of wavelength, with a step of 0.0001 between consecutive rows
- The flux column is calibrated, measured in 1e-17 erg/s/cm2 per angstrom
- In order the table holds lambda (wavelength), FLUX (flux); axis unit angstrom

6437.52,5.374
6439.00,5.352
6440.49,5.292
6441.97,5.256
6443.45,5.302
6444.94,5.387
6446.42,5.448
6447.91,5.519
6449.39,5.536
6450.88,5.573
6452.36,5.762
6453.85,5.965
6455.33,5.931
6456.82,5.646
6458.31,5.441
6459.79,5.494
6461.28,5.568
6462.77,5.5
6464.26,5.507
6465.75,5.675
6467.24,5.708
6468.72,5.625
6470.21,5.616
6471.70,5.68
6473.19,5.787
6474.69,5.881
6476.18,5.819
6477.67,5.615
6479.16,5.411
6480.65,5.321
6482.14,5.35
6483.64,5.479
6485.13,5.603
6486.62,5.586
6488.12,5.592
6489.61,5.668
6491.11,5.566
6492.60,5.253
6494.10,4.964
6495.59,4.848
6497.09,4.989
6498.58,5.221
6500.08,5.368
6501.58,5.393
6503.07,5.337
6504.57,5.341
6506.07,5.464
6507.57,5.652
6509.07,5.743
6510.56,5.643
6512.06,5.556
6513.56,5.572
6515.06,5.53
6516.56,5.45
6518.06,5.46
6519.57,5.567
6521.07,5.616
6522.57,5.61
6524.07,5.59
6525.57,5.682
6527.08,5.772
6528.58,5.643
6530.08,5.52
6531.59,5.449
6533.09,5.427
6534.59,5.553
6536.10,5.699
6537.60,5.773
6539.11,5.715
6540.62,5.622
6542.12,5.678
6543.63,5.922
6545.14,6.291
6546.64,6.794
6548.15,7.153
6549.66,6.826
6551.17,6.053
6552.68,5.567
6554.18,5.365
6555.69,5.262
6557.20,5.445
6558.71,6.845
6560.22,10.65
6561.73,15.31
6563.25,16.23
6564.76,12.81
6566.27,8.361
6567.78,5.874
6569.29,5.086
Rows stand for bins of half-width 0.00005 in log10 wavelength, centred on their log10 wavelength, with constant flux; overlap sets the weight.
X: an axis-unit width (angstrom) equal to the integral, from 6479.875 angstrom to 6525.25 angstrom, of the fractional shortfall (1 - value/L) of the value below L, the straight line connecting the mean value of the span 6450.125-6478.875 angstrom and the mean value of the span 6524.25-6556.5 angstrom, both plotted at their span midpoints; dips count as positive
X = 2.44 angstrom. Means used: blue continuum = 5.67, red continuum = 5.84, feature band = 5.45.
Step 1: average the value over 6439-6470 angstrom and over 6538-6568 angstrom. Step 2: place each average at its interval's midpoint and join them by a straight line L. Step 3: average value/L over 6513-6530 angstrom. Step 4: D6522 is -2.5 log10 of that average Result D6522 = 0.25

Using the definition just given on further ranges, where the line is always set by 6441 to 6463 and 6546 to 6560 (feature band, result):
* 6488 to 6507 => 0.12 mag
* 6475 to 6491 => 0.04 mag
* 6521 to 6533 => 0.10 mag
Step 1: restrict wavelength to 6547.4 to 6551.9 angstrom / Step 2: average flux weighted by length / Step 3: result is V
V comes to 6.67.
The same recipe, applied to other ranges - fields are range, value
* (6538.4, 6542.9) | 5.67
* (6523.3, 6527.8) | 5.68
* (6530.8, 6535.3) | 5.48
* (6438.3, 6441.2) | 5.31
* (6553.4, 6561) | 6.75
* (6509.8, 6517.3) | 5.56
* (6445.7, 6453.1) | 5.57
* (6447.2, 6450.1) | 5.54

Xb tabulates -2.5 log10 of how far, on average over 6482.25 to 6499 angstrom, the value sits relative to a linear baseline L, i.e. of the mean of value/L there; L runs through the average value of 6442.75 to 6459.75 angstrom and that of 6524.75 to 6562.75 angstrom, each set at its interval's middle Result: 0.12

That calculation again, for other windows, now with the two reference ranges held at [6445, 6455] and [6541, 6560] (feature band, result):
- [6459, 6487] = 0.03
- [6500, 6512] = 0.09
